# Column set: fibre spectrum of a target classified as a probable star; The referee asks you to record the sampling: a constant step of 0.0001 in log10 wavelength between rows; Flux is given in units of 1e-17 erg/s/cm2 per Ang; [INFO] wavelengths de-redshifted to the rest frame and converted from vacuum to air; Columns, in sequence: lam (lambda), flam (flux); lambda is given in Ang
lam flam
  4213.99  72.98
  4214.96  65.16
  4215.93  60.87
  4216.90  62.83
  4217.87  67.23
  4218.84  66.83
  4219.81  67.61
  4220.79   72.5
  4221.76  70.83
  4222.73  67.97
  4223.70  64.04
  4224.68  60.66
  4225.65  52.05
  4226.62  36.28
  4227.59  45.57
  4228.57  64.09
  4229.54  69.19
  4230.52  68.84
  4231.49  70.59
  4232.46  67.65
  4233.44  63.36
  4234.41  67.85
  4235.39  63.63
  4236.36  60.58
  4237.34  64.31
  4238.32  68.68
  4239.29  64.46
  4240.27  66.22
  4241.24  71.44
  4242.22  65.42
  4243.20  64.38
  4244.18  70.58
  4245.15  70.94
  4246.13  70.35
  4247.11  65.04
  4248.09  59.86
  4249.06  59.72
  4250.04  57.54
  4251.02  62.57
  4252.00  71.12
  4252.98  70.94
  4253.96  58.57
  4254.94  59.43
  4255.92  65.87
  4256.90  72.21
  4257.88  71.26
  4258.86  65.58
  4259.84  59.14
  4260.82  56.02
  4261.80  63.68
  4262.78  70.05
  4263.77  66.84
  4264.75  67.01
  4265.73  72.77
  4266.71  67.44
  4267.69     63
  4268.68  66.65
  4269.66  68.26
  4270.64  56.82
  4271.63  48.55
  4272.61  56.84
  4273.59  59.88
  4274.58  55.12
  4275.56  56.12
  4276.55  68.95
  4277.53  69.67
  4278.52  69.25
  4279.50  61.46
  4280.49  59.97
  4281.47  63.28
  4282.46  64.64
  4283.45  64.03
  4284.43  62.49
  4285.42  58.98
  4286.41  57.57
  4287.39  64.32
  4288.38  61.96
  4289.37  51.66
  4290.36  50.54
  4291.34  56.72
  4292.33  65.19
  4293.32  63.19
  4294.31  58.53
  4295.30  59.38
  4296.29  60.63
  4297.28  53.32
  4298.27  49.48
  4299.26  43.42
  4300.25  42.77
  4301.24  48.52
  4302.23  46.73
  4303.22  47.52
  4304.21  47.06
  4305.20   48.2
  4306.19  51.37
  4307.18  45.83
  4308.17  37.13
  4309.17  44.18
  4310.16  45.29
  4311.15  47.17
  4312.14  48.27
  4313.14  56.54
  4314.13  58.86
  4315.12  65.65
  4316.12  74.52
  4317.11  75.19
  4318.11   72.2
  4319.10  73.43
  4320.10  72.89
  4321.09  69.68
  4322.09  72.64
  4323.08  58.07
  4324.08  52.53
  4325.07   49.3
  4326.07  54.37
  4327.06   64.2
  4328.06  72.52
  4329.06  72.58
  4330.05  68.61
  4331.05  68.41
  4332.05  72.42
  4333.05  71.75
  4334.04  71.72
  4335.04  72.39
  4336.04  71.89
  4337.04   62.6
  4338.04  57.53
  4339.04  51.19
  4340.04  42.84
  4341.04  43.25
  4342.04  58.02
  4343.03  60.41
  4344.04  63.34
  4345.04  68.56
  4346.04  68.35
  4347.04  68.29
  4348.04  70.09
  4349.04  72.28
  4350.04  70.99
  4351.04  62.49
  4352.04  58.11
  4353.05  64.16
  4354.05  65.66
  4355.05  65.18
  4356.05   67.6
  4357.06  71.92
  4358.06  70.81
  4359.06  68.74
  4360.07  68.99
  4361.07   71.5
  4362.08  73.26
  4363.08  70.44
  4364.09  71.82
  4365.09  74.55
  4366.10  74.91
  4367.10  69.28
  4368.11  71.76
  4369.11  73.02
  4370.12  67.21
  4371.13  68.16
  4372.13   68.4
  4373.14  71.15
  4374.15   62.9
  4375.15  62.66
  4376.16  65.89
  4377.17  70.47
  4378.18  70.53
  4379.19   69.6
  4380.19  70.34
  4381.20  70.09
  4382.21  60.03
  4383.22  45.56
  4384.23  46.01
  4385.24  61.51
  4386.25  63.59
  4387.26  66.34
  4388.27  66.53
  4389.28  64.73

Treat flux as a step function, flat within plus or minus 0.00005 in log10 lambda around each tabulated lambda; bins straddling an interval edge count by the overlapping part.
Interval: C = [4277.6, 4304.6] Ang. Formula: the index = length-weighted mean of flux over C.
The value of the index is 57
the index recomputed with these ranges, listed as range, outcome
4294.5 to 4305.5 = 50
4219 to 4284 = 64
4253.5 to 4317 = 58.5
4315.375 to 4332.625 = 67.2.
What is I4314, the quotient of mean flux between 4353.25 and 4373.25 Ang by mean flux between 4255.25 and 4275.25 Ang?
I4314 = 1.10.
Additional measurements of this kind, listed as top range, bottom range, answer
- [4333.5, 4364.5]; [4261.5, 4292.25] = 1.05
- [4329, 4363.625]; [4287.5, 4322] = 1.18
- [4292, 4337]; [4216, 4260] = 0.92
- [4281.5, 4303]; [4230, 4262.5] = 0.86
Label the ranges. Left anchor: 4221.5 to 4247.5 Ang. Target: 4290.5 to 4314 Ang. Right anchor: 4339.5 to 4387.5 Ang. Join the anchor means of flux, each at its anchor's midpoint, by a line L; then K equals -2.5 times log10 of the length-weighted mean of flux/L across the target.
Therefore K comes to 0.27 mag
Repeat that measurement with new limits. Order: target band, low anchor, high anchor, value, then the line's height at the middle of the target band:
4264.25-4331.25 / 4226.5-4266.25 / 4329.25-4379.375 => 0.116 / 65.9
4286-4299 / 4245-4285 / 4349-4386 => 0.126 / 64.7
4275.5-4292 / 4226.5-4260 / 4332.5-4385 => 0.064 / 65.2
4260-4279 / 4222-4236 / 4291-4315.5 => -0.128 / 56.2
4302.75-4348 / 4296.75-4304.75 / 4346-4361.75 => -0.068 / 56.9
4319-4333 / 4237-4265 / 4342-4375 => 0.028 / 67.5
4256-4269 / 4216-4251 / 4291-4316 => -0.124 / 59.1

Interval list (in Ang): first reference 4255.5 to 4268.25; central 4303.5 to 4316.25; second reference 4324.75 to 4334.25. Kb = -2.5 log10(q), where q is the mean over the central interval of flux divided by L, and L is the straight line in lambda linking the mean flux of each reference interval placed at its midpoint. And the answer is 0.29 mag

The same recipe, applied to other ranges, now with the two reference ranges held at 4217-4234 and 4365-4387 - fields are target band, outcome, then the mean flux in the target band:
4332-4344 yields 0.08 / 61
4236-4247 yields -0.06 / 67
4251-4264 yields -0.02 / 65.3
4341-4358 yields 0.00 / 65.4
